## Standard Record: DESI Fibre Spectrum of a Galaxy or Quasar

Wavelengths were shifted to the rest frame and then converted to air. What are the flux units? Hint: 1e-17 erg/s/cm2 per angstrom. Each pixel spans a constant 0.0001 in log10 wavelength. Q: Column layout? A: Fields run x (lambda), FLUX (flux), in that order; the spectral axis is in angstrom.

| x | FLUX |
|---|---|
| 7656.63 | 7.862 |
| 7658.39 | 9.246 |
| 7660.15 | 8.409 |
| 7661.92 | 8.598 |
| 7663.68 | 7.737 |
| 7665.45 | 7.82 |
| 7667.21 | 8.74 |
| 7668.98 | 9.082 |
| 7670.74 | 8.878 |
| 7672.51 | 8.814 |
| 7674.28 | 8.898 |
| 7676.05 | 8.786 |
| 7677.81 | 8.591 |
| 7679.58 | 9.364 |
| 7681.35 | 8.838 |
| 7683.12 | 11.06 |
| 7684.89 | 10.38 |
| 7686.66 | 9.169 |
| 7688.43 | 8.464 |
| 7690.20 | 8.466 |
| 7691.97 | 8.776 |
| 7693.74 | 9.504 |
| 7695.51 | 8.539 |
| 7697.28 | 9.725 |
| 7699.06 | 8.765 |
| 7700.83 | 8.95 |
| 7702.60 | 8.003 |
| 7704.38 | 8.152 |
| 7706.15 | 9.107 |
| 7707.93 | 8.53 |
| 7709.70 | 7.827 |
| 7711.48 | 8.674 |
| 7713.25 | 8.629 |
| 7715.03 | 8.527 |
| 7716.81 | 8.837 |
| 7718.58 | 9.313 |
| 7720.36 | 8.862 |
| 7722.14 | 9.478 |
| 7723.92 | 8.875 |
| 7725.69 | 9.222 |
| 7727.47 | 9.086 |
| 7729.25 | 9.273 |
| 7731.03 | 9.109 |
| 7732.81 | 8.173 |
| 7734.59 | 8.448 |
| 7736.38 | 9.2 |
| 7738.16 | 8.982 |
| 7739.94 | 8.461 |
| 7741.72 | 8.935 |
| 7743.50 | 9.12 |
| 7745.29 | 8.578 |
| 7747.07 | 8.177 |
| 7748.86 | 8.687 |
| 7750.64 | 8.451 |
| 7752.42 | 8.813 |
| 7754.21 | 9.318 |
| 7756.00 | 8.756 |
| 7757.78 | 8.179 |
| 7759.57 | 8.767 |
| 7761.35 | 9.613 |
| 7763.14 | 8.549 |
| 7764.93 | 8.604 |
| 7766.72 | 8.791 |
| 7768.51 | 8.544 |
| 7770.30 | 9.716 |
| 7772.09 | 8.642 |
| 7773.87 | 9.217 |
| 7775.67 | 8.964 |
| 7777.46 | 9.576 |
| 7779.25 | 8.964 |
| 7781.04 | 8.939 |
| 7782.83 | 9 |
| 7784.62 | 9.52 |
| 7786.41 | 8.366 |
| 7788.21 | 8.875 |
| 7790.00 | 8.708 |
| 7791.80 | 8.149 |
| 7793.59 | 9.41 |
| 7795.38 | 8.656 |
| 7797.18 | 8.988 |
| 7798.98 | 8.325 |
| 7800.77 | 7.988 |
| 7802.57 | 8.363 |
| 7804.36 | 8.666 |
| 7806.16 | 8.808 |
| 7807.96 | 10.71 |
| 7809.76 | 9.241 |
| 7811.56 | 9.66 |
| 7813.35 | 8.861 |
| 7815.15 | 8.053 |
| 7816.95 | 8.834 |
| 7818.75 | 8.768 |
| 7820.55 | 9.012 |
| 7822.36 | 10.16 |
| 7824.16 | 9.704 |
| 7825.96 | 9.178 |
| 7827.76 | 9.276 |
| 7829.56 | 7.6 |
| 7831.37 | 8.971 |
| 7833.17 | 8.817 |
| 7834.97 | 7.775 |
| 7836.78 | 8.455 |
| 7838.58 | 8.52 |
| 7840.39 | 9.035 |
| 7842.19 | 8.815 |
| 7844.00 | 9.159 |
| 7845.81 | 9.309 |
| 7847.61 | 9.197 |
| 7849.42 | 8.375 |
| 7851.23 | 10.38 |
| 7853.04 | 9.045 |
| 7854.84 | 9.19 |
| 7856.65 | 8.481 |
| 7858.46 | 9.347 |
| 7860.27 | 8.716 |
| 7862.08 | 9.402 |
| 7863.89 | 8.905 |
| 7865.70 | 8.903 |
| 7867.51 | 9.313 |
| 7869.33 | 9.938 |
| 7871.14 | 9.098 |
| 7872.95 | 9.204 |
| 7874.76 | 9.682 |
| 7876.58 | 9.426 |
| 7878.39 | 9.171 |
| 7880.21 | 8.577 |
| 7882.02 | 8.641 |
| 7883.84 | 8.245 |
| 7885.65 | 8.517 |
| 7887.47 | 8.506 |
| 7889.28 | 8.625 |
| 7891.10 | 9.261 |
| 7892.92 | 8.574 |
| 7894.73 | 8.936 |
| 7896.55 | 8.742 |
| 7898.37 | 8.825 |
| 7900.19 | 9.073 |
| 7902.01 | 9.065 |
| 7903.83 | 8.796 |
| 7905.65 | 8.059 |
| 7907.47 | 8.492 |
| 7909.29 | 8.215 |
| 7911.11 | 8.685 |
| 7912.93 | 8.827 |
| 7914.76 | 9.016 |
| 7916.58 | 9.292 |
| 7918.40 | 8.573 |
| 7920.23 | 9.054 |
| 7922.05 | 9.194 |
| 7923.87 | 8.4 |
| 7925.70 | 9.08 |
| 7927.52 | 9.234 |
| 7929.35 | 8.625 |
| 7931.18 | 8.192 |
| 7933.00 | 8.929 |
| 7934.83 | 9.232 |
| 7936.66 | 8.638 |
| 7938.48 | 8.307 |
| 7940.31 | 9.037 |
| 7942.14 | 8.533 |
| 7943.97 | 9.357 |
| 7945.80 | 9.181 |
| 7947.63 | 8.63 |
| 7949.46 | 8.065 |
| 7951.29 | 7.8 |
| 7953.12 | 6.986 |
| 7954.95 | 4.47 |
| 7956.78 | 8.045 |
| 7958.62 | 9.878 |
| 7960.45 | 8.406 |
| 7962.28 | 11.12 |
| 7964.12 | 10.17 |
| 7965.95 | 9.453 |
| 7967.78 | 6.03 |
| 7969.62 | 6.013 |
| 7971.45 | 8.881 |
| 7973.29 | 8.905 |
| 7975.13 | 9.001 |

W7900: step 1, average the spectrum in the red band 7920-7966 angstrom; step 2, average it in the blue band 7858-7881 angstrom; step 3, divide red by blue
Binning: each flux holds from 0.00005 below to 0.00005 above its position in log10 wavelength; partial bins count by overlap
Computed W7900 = 0.94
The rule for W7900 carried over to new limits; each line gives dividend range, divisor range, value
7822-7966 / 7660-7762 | 1.00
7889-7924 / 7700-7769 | 1.00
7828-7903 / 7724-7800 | 1.01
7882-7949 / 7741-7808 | 0.99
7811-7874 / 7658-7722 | 1.02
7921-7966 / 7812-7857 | 0.97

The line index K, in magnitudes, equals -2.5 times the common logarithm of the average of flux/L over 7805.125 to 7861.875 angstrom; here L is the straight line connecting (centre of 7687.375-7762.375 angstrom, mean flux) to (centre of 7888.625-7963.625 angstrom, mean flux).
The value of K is -0.035 mag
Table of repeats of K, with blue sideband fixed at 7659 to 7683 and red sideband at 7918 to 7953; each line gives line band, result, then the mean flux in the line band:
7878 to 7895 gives 0.00 mag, 8.68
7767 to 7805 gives -0.01 mag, 8.84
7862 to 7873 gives -0.06 mag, 9.24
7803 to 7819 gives -0.04 mag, 9.06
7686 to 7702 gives -0.02 mag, 8.91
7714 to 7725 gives -0.03 mag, 8.98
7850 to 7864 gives -0.06 mag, 9.18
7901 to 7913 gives 0.02 mag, 8.58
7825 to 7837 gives 0.02 mag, 8.6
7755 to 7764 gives -0.01 mag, 8.78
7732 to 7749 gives 0.01 mag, 8.67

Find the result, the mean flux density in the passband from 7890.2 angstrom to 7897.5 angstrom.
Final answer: 8.88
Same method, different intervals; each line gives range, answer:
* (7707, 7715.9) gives 8.44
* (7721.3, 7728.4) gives 9.17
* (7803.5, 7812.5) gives 9.42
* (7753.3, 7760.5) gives 8.76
